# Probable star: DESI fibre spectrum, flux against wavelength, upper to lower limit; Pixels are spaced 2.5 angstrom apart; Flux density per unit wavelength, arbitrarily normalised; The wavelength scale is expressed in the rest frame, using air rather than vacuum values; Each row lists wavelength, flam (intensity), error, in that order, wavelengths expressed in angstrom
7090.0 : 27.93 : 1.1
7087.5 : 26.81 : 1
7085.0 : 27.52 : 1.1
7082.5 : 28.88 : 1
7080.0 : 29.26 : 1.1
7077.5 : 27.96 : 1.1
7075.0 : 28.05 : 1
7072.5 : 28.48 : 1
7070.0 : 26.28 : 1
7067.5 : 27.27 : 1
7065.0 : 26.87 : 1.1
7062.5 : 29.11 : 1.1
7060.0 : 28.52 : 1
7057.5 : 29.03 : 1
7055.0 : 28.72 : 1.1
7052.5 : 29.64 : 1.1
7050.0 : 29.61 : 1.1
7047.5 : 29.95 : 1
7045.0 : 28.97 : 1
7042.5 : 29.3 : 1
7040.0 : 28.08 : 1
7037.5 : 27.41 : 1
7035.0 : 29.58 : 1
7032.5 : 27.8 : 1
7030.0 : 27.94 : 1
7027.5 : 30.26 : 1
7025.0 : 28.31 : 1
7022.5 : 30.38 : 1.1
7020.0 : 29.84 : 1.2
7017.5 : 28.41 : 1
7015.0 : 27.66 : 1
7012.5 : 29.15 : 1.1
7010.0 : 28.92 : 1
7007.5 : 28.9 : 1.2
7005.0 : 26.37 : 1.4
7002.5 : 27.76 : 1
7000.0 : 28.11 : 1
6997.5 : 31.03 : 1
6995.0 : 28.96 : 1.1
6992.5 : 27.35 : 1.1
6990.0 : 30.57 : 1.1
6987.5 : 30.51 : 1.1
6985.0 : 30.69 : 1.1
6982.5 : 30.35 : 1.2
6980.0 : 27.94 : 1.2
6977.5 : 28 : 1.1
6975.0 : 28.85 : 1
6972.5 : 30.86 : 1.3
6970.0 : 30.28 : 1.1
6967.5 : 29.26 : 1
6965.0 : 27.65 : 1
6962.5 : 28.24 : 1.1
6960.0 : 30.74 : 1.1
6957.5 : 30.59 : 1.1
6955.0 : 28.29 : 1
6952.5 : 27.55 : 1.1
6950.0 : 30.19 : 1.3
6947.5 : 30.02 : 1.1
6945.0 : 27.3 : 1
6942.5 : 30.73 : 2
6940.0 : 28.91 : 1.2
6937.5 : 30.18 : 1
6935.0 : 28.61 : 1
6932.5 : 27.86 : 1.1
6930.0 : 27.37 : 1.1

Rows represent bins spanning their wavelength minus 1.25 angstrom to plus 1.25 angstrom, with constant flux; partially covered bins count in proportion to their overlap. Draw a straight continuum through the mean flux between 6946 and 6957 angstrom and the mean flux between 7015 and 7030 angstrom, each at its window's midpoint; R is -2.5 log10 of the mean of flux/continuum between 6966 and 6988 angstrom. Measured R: -0.02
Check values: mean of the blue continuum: 29.1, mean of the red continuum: 29.2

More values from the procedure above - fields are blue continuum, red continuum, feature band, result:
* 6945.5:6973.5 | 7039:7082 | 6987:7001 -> -0.011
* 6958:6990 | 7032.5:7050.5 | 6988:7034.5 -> 0.014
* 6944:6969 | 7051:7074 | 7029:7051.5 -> -0.014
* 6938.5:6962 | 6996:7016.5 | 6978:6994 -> -0.026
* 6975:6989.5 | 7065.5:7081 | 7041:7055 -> -0.042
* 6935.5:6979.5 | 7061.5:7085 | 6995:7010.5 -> 0.008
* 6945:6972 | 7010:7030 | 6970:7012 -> 0.001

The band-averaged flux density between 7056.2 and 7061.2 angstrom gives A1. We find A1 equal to 28.8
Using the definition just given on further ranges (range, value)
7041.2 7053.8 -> 29.5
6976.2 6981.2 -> 28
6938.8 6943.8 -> 29.8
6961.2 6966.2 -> 28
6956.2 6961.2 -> 30.6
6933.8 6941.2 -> 29.2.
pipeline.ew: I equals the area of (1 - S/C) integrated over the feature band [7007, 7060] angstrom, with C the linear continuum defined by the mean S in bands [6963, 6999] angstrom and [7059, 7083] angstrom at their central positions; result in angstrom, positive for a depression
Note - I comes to -0.6 angstrom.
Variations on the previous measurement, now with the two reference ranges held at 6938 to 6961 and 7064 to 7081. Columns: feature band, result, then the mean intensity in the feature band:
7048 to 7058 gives -0.47 angstrom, 29.3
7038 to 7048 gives -0.27 angstrom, 28.9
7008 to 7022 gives -0.19 angstrom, 28.9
